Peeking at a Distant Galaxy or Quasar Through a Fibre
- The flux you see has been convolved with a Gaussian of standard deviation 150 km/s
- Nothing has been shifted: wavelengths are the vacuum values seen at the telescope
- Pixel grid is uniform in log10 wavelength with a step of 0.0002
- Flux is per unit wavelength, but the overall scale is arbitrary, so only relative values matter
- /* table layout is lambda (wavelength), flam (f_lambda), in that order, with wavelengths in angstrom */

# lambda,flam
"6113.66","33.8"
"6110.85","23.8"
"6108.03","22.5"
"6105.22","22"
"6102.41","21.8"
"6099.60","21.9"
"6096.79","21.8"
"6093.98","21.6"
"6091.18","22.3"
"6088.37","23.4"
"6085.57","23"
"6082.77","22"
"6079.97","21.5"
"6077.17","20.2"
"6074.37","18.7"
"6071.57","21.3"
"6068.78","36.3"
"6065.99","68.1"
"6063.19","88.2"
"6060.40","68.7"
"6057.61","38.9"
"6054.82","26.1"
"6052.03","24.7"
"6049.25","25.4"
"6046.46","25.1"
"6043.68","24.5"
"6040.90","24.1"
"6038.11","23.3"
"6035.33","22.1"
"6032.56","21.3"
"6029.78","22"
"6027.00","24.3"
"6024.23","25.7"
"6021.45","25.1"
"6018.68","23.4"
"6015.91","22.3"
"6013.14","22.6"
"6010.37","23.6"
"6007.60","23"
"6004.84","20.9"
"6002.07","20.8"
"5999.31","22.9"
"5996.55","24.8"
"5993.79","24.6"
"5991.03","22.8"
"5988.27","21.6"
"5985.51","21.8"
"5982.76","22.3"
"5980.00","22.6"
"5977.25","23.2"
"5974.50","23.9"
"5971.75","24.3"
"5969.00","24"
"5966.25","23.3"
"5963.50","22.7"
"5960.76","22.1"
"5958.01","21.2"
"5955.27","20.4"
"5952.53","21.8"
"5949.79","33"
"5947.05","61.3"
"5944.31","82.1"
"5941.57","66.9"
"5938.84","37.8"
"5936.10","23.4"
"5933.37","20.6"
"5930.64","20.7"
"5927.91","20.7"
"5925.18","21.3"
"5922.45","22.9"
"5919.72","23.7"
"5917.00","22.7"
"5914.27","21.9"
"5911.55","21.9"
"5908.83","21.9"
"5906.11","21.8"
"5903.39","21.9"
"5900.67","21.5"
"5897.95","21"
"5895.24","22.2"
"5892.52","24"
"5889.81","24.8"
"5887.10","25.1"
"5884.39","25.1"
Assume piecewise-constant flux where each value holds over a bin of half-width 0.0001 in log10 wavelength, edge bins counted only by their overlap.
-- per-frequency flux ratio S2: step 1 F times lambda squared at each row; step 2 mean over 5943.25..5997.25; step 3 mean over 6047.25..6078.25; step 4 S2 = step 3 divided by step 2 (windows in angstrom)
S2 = 1.47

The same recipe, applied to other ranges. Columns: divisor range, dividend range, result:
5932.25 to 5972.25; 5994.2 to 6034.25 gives 0.70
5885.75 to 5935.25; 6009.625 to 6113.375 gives 1.32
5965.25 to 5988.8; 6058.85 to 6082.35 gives 1.88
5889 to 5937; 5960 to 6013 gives 1.06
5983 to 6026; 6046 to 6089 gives 1.54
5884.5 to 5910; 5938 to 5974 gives 1.57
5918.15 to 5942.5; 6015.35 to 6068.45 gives 1.23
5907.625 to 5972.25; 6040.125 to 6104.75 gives 1.09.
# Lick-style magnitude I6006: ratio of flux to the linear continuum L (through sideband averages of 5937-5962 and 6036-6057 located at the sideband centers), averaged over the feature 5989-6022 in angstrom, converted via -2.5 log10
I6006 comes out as 0.344 mag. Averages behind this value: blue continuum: 40.5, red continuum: 25.2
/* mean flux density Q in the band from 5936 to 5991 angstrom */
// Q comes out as 30.9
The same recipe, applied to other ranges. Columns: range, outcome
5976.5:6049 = 23.1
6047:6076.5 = 40.6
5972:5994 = 22.8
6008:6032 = 23.5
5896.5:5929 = 21.9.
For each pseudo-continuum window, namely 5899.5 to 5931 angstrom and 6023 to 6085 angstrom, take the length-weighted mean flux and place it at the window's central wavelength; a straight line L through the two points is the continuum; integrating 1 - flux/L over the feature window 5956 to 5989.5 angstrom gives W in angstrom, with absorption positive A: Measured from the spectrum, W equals 4.1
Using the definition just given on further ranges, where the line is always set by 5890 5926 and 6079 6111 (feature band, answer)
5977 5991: 0.00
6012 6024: -0.71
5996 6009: -0.03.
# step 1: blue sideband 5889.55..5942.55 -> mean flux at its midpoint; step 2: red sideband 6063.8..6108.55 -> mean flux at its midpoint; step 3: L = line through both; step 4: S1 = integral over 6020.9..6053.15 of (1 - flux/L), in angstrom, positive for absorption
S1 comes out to 2.7 angstrom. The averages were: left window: 24.9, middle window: 23.9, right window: 26.7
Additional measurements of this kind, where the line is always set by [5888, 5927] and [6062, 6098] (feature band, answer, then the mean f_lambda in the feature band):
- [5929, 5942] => -4.0 angstrom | 31.2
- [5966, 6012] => 6.1 angstrom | 23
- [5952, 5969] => 2.0 angstrom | 22.1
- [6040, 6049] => 1.4 angstrom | 24.7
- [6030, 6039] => 2.1 angstrom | 22.2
